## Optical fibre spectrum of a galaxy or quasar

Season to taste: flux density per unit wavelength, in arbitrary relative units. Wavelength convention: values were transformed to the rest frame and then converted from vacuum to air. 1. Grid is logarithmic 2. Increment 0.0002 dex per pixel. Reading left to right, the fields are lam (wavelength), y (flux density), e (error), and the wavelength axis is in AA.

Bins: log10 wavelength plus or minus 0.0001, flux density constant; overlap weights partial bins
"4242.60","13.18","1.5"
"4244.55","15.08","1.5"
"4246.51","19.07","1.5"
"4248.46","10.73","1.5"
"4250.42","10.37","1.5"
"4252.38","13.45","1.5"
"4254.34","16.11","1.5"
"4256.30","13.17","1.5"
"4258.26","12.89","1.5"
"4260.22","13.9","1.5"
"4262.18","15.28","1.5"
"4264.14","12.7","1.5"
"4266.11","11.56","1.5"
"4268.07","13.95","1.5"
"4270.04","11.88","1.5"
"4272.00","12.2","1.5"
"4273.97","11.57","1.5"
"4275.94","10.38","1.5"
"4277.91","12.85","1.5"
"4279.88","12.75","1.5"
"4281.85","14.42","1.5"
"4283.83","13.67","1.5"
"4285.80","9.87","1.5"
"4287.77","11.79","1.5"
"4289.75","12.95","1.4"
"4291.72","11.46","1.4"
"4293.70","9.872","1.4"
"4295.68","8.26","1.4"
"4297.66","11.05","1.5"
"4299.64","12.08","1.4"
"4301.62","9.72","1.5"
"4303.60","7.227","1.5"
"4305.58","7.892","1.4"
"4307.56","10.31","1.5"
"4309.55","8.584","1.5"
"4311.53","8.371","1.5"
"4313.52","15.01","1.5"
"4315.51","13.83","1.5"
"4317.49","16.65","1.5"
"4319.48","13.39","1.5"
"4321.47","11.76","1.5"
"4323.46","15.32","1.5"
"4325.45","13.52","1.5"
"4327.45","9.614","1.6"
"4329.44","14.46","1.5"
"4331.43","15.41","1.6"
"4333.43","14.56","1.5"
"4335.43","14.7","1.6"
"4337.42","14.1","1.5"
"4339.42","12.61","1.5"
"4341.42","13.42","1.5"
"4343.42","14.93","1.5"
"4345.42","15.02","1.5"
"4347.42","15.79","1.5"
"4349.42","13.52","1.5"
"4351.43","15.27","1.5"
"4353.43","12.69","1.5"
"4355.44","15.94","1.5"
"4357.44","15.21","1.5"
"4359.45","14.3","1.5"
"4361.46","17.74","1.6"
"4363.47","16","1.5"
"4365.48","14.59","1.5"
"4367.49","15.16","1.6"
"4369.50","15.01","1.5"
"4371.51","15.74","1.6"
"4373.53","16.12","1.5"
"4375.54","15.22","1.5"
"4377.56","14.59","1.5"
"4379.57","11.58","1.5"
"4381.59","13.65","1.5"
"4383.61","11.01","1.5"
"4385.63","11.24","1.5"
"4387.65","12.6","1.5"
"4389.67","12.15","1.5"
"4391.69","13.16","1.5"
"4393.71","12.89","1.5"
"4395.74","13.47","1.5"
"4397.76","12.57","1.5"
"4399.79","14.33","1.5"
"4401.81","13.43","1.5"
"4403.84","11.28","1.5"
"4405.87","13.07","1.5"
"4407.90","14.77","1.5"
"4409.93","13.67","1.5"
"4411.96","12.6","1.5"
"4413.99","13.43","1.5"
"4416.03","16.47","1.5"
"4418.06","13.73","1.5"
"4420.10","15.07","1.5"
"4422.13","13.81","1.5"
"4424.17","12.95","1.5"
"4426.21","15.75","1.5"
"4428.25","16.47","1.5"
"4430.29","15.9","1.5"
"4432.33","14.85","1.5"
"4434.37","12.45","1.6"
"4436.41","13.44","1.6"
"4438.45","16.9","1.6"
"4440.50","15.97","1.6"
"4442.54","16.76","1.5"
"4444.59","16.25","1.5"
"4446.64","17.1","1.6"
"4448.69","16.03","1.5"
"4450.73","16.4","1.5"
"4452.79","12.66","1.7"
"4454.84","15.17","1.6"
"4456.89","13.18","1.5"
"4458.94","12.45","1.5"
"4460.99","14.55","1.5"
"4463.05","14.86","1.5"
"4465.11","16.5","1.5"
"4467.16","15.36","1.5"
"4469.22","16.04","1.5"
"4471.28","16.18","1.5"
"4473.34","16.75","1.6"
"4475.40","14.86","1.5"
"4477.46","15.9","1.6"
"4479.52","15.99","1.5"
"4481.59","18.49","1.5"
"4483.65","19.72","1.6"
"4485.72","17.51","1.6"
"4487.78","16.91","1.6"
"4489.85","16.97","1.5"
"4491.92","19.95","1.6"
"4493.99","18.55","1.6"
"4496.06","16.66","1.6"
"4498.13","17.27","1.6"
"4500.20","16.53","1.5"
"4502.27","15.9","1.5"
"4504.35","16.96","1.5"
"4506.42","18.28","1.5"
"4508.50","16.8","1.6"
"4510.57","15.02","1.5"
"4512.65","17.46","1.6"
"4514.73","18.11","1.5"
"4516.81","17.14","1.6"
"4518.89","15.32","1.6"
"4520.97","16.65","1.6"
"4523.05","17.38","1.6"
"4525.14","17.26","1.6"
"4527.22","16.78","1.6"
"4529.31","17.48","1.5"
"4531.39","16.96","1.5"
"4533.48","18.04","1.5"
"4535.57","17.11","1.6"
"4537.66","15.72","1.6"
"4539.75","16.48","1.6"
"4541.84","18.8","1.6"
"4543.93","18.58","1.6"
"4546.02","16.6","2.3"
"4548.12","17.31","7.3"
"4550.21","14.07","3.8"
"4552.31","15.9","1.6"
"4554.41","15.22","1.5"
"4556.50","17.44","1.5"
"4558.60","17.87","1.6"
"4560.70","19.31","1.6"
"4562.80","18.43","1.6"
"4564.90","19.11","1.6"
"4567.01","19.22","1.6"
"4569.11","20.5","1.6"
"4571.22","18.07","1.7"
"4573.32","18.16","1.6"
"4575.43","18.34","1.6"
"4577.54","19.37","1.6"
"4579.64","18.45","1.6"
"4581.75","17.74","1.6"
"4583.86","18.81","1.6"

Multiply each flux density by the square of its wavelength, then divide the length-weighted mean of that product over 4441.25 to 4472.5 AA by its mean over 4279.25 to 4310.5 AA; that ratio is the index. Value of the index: 1.5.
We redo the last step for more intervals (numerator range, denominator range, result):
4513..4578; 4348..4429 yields 1.34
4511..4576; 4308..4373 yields 1.35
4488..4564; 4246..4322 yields 1.58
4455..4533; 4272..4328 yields 1.56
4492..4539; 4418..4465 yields 1.18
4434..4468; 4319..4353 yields 1.14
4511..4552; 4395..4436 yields 1.28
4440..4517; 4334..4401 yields 1.22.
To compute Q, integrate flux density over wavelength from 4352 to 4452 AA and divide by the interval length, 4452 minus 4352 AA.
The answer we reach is 14.4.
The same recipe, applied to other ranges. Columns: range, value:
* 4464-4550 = 17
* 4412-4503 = 15.8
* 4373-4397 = 13.1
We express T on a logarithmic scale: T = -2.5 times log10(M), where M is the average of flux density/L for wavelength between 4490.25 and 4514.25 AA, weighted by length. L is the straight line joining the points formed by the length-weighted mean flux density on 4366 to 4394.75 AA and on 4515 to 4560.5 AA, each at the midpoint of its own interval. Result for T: -0.07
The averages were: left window 13.6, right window 16.9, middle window 17.2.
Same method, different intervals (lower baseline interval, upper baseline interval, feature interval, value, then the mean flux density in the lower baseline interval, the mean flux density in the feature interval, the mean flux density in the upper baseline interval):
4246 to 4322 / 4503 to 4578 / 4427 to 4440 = 0.01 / 12.1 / 15.1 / 17.4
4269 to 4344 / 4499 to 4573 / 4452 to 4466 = 0.10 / 12.2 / 14.2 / 17.3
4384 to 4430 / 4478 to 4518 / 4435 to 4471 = 0.02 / 13.6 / 15.3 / 17.4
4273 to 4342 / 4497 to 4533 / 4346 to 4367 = -0.14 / 12.1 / 15.1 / 16.9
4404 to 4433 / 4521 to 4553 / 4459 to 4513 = -0.06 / 14.4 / 16.7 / 17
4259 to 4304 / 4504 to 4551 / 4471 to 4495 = -0.08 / 11.9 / 17.3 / 17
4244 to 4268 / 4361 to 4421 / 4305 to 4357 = 0.03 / 13.7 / 13.4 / 13.8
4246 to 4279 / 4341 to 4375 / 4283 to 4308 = 0.29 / 13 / 10.5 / 15.1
